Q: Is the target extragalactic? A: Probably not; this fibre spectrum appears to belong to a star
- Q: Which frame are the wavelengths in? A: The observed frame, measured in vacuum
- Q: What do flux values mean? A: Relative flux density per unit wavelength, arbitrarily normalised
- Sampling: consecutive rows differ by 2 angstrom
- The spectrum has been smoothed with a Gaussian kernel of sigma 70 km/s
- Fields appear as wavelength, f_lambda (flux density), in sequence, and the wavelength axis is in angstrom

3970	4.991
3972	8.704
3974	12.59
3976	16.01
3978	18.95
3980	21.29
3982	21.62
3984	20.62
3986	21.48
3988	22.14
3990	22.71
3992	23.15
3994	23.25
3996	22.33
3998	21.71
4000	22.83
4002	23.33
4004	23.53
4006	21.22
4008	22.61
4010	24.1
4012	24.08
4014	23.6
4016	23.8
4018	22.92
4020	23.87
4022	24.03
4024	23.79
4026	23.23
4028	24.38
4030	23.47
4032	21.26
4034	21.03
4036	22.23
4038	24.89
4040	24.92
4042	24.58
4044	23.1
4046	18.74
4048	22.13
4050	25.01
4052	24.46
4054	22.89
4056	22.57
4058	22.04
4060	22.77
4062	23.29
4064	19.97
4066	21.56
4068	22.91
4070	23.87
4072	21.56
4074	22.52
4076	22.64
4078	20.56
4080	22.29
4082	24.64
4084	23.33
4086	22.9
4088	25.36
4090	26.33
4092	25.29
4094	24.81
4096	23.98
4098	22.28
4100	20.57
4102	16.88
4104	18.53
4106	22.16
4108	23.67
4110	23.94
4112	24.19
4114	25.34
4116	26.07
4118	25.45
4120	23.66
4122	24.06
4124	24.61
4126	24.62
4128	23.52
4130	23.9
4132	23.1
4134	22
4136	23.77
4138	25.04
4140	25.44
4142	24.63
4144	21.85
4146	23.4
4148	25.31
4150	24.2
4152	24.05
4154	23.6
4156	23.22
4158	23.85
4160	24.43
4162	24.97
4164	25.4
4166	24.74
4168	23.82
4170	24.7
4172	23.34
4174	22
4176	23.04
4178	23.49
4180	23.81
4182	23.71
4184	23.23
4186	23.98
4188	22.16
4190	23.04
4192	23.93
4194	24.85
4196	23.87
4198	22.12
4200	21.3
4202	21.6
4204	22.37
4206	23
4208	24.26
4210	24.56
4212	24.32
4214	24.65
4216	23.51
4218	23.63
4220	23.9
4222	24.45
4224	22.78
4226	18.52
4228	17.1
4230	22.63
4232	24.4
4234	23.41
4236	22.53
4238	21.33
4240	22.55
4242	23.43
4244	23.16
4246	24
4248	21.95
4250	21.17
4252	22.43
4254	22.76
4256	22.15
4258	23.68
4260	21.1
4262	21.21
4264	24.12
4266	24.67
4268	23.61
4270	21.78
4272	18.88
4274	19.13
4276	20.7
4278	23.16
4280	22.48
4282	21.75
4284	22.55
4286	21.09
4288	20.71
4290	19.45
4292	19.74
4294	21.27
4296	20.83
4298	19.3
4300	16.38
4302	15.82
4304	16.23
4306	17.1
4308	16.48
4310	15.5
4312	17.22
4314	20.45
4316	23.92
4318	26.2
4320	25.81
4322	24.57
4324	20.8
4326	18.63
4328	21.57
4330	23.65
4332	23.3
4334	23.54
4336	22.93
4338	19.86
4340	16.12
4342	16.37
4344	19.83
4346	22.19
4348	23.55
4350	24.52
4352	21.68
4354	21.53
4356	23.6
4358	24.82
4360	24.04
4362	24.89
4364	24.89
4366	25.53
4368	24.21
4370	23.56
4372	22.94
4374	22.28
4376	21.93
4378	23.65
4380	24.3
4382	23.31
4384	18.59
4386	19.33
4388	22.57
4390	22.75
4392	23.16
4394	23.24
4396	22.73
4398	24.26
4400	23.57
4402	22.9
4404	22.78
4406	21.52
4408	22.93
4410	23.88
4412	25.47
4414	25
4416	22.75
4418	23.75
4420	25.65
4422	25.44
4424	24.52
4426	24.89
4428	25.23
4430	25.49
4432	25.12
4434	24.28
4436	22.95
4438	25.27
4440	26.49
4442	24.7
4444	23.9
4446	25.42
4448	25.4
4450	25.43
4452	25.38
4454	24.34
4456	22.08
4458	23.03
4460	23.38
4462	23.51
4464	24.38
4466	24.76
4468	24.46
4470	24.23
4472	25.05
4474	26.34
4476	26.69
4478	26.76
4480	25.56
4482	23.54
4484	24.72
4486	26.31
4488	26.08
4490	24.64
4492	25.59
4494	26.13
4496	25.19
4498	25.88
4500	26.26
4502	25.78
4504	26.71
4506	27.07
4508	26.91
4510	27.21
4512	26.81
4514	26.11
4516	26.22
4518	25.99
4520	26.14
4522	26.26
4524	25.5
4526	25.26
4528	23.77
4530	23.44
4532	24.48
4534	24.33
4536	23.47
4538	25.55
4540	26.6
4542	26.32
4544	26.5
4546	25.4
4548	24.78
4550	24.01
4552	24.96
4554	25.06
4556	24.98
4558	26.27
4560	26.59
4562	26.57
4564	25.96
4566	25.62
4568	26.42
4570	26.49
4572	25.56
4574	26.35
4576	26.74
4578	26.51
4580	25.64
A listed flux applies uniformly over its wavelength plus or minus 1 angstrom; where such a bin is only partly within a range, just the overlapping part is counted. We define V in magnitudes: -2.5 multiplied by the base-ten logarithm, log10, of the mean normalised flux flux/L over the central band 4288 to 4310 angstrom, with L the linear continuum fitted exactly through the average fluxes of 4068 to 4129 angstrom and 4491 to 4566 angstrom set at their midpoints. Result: 0.32 mag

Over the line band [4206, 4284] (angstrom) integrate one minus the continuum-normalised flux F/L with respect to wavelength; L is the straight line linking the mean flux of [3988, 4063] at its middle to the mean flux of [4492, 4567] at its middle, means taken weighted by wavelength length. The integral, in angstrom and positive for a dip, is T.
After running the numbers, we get 5.4 angstrom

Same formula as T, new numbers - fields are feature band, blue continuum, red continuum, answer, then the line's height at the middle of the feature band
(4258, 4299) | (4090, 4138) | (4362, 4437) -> 3.61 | 23.5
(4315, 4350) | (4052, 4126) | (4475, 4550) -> 3.64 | 24.6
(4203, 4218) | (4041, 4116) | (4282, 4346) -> -1.67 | 21.4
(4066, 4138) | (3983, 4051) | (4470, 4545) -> 0.39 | 23.4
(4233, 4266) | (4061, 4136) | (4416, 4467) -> 1.59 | 23.8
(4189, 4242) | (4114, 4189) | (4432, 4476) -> 2.68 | 24.1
